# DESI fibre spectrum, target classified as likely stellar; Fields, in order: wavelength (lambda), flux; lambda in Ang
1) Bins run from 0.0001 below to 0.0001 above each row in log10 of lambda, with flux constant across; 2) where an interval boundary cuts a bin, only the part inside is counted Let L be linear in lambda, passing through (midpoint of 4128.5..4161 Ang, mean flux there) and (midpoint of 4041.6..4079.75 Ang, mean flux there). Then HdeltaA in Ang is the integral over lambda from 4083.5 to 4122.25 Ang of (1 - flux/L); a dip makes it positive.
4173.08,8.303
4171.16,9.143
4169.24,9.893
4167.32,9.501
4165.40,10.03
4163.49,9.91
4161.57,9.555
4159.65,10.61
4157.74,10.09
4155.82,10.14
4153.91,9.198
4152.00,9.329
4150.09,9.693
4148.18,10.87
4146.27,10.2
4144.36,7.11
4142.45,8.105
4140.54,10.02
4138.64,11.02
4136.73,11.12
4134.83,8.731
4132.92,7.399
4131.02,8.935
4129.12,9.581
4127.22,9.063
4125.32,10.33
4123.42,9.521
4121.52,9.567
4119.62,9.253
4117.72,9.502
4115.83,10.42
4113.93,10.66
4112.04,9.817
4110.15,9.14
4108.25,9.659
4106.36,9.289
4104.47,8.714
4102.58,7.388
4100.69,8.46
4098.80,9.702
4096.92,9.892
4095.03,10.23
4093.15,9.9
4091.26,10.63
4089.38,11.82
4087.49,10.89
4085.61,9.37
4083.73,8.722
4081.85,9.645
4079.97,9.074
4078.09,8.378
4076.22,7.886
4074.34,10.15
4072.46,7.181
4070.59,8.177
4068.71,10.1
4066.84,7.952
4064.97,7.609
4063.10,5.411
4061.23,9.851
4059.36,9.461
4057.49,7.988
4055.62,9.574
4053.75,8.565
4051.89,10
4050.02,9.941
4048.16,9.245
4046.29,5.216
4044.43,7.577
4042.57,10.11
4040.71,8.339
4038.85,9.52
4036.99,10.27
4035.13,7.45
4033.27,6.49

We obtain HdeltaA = -2.8 Ang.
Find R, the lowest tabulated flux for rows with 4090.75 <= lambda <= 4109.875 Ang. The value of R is 7.388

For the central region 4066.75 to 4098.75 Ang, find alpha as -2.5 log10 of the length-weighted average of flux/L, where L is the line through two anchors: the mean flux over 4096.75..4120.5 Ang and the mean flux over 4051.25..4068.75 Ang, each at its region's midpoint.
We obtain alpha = -0.06 mag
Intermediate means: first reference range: 8.56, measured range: 9.46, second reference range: 9.36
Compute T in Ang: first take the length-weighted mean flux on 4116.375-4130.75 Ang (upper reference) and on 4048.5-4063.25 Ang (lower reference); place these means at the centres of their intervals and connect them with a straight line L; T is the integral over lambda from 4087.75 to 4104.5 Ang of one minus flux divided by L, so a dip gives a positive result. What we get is -0.7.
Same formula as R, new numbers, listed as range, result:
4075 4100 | 7.886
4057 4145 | 5.411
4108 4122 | 9.14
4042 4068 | 5.216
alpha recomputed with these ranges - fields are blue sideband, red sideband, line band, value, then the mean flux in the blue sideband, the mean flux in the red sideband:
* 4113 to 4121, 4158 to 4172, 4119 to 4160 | 0.04 mag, 9.93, 9.83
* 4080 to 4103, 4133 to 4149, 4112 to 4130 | -0.02 mag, 9.75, 9.51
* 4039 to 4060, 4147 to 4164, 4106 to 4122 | -0.03 mag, 8.75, 9.94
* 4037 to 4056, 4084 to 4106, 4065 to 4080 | 0.09 mag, 8.86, 9.68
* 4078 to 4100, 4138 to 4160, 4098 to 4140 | 0.04 mag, 9.9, 9.66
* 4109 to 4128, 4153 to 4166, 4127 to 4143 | 0.05 mag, 9.73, 9.94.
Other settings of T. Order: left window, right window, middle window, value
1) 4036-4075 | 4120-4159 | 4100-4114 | 0.2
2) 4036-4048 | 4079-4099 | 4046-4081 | 2.4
